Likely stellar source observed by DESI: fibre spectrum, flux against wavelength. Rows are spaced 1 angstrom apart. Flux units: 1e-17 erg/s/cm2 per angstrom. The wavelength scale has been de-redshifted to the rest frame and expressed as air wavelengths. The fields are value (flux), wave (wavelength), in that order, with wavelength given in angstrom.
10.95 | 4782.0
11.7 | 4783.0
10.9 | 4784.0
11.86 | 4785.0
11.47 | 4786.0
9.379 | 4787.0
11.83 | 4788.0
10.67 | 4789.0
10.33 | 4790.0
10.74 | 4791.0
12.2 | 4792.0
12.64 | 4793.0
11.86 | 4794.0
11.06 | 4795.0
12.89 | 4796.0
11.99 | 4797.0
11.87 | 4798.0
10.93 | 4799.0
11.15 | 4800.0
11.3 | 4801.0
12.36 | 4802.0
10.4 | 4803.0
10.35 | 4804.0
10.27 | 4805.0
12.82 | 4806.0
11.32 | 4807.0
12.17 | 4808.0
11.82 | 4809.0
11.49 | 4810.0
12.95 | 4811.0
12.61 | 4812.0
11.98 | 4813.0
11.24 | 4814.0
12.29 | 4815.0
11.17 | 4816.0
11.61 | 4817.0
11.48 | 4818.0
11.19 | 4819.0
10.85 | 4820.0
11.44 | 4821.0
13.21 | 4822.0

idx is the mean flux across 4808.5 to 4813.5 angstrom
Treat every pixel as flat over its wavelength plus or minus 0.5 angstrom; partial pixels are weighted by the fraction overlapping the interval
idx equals 12.2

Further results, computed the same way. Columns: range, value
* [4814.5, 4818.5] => 11.6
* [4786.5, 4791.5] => 10.6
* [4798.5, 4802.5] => 11.4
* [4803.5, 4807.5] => 11.2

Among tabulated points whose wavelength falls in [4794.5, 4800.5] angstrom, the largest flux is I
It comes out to 12.89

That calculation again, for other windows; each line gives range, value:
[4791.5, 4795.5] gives 12.64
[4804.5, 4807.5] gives 12.82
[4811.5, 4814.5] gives 12.61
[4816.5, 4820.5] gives 11.61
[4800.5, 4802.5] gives 12.36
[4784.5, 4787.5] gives 11.86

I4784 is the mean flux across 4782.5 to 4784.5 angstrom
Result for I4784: 11.3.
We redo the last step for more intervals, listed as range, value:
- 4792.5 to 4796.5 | 12.1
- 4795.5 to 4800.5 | 11.8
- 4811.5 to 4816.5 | 11.9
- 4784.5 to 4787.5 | 10.9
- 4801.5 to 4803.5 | 11.4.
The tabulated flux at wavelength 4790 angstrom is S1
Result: 10.33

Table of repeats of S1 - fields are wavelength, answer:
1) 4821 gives 11.44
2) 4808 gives 12.17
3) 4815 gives 12.29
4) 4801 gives 11.3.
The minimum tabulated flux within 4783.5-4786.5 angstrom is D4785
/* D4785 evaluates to 10.9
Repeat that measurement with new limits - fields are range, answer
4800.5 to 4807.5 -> 10.27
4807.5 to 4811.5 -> 11.49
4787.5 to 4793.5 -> 10.33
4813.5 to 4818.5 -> 11.17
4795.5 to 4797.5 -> 11.99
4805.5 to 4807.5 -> 11.32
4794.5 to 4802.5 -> 10.93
